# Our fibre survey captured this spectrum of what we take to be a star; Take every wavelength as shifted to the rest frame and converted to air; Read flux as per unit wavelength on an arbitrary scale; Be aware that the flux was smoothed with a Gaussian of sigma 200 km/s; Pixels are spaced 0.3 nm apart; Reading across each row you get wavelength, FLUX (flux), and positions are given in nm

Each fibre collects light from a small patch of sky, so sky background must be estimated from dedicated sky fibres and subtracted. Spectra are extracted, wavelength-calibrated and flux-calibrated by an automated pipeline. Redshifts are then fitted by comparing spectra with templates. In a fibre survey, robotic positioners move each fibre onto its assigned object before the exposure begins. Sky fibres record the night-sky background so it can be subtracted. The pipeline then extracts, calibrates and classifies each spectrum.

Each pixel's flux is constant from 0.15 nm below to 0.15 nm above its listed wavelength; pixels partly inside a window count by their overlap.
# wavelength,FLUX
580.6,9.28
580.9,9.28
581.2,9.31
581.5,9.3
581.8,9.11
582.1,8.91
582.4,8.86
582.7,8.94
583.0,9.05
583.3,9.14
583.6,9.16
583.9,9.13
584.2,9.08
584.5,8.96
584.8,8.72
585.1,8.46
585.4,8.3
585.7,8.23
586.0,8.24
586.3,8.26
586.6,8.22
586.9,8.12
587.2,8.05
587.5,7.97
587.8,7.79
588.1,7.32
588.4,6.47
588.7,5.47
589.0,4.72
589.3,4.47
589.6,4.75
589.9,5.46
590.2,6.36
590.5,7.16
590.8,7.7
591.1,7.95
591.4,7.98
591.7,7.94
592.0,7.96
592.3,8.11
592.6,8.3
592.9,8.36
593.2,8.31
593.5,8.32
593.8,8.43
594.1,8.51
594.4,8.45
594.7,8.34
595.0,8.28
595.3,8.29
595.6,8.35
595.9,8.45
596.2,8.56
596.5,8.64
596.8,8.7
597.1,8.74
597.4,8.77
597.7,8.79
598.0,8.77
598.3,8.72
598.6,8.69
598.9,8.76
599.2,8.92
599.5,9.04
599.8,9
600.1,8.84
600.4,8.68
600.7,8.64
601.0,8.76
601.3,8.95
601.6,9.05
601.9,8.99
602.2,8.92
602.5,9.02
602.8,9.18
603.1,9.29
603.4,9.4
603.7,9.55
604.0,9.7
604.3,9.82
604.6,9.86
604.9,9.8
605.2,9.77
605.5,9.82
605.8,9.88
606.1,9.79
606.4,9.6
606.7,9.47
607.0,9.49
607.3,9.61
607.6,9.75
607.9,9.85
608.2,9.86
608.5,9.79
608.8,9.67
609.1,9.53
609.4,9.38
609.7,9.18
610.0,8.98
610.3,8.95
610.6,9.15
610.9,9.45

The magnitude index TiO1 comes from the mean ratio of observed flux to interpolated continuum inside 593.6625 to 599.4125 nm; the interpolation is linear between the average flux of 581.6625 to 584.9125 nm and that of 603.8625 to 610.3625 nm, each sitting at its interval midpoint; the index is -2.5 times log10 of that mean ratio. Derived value 0.09 mag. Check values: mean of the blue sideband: 9.01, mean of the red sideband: 9.62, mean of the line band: 8.59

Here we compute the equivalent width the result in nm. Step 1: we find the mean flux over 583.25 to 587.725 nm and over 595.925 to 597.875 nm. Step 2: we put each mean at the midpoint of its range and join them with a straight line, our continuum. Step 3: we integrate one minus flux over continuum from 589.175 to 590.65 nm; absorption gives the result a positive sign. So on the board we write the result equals 0.50 nm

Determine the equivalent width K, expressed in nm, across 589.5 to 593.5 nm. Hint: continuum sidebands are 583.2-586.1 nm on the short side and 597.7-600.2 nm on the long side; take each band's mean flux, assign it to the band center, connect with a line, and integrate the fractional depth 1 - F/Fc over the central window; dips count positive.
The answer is 0.60 nm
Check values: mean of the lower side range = 8.74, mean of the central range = 7.48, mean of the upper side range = 8.84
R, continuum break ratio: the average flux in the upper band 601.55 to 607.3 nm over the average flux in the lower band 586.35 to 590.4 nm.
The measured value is 1.44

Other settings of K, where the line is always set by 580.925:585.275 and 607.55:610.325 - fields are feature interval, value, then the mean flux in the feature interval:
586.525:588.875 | 0.446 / 7.37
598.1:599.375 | 0.073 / 8.78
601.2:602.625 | 0.059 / 8.99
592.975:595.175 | 0.202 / 8.38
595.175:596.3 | 0.103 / 8.41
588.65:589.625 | 0.462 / 4.8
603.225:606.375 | -0.100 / 9.73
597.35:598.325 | 0.055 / 8.77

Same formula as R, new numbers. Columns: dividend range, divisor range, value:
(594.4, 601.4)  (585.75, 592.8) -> 1.21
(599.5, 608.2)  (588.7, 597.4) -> 1.22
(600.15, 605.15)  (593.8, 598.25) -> 1.08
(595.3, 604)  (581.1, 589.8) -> 1.11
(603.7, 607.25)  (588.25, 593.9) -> 1.38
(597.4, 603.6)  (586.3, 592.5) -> 1.27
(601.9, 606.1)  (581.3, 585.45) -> 1.06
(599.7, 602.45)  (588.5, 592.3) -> 1.35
